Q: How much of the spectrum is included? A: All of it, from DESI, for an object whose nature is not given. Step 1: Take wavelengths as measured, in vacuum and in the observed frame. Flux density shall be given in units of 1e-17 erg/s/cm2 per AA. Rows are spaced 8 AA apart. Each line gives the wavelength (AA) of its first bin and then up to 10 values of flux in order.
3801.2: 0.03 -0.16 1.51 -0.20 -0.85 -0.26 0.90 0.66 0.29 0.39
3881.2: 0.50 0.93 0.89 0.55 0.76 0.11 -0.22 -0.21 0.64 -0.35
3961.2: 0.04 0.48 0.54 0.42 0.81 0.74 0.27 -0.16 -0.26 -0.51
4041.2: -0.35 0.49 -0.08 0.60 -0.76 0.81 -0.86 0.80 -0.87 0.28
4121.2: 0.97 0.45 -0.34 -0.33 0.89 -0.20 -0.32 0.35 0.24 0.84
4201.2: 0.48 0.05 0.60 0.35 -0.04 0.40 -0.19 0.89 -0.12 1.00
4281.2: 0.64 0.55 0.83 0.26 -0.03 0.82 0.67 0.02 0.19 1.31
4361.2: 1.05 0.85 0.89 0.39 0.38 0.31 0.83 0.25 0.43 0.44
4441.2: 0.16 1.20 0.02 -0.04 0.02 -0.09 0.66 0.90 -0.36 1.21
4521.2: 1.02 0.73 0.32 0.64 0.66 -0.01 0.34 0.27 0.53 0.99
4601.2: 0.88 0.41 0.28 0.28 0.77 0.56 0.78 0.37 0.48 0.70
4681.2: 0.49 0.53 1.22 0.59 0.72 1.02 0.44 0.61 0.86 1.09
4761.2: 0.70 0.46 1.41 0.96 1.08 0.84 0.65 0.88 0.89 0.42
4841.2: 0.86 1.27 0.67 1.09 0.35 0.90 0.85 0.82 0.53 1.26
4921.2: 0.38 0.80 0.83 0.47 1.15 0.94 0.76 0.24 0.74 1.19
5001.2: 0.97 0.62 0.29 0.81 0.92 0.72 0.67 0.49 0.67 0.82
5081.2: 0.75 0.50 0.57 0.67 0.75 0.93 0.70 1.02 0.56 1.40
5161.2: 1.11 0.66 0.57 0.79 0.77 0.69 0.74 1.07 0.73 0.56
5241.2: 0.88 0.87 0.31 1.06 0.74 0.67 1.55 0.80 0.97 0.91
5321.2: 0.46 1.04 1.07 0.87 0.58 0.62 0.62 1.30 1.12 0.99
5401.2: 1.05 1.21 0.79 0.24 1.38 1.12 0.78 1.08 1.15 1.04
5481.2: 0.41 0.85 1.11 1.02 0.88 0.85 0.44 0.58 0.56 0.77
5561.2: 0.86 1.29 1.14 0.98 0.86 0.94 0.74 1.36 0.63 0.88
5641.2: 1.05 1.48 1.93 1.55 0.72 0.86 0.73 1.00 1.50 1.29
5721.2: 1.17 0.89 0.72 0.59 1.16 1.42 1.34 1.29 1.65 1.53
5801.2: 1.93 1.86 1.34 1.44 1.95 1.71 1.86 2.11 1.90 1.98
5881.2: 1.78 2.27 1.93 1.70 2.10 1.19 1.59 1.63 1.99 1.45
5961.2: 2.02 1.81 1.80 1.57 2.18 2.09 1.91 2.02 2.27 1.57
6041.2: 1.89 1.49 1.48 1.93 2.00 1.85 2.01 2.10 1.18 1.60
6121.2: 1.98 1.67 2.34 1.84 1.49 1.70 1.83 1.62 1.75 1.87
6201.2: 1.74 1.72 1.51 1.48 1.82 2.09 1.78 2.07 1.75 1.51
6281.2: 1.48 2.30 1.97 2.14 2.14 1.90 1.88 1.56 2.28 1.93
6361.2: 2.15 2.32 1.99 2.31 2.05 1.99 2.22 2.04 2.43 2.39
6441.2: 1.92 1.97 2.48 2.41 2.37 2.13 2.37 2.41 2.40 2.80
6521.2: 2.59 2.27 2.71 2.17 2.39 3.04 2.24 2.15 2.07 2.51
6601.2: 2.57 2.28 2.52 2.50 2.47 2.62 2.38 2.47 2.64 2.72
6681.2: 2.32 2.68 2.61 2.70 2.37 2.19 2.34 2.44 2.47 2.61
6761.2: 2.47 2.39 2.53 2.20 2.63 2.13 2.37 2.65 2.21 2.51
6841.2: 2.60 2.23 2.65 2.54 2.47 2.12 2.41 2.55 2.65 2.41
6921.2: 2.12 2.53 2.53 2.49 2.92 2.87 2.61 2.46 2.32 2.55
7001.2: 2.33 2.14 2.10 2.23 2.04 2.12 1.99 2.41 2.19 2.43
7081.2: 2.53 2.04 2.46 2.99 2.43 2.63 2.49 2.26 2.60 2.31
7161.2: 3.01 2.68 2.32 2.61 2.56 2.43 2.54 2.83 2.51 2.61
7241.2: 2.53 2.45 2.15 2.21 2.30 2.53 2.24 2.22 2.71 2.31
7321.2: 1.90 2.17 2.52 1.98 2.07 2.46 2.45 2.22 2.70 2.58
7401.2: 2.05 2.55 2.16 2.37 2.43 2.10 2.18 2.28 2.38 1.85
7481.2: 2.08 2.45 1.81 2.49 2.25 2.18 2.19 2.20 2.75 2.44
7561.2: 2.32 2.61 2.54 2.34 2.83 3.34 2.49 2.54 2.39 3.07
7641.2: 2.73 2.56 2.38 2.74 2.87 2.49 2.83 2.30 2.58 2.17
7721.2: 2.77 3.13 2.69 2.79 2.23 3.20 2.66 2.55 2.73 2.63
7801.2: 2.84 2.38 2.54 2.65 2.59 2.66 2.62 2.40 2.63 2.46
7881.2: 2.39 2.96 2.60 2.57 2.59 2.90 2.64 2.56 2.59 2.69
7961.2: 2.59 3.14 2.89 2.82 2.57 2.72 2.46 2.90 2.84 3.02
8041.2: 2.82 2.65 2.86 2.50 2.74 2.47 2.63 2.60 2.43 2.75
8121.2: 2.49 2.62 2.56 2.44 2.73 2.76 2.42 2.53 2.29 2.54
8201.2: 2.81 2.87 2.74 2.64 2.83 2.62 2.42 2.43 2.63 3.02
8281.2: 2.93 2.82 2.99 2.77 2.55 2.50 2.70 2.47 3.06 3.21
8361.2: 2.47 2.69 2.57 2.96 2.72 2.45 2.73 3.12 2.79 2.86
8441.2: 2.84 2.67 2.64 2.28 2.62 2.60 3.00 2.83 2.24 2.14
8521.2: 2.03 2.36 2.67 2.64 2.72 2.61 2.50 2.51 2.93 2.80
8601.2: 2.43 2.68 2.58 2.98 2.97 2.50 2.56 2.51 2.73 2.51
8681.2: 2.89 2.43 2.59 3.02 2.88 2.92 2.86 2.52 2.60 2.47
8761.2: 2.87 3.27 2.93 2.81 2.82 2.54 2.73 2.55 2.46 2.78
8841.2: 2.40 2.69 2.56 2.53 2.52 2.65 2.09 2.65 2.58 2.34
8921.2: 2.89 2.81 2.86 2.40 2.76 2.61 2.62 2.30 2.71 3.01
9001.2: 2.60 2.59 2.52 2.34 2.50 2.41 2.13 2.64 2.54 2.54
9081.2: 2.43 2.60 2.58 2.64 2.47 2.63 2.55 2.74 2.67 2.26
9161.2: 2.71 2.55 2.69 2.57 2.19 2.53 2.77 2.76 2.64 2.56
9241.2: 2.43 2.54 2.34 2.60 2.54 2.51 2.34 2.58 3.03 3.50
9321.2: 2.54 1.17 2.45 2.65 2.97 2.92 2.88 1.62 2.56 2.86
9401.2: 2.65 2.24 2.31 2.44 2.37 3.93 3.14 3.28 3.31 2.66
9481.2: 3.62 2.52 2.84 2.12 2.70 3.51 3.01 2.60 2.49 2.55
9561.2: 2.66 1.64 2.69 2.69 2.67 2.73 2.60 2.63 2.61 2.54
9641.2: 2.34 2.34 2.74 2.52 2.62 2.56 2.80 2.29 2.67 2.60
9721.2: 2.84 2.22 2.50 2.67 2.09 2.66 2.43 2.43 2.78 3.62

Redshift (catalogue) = 0.45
